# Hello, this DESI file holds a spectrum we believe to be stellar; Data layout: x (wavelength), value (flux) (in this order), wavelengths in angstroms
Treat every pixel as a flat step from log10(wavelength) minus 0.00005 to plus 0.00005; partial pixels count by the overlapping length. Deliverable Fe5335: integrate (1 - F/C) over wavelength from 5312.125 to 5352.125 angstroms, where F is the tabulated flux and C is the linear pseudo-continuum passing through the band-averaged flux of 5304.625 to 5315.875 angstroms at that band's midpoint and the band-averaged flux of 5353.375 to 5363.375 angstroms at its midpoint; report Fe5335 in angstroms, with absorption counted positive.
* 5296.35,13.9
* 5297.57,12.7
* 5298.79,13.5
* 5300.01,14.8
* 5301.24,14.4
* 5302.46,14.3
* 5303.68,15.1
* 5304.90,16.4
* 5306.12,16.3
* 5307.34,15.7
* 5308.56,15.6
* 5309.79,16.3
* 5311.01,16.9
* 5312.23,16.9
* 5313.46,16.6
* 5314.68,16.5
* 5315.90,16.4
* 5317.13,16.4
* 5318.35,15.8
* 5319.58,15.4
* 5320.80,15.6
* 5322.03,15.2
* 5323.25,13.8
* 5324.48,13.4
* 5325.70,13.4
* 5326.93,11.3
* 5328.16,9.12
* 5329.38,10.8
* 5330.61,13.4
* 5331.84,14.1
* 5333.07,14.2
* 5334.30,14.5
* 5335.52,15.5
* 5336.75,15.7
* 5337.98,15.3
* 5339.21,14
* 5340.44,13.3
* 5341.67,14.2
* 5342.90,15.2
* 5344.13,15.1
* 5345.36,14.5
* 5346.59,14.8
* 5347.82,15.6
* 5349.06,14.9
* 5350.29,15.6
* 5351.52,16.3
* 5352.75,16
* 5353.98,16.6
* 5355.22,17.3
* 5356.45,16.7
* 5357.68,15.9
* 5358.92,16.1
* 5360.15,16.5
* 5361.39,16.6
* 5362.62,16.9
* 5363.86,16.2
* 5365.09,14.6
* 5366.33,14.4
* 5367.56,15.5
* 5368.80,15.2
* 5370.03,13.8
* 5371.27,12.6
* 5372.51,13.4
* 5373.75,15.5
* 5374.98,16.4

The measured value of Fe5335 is 4.50 angstroms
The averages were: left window 16.4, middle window 14.6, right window 16.6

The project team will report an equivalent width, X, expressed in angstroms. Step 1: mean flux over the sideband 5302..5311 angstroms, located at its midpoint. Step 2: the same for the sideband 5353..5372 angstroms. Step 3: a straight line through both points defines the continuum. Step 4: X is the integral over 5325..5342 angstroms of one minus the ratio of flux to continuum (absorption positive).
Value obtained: 2.43 angstroms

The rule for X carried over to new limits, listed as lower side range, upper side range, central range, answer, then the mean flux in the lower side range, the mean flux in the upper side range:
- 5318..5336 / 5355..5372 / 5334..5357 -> -1.1 angstroms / 13.7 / 15.5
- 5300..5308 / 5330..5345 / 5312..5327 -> -0.3 angstroms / 15.3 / 14.5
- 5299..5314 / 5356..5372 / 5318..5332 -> 2.0 angstroms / 15.7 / 15.4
